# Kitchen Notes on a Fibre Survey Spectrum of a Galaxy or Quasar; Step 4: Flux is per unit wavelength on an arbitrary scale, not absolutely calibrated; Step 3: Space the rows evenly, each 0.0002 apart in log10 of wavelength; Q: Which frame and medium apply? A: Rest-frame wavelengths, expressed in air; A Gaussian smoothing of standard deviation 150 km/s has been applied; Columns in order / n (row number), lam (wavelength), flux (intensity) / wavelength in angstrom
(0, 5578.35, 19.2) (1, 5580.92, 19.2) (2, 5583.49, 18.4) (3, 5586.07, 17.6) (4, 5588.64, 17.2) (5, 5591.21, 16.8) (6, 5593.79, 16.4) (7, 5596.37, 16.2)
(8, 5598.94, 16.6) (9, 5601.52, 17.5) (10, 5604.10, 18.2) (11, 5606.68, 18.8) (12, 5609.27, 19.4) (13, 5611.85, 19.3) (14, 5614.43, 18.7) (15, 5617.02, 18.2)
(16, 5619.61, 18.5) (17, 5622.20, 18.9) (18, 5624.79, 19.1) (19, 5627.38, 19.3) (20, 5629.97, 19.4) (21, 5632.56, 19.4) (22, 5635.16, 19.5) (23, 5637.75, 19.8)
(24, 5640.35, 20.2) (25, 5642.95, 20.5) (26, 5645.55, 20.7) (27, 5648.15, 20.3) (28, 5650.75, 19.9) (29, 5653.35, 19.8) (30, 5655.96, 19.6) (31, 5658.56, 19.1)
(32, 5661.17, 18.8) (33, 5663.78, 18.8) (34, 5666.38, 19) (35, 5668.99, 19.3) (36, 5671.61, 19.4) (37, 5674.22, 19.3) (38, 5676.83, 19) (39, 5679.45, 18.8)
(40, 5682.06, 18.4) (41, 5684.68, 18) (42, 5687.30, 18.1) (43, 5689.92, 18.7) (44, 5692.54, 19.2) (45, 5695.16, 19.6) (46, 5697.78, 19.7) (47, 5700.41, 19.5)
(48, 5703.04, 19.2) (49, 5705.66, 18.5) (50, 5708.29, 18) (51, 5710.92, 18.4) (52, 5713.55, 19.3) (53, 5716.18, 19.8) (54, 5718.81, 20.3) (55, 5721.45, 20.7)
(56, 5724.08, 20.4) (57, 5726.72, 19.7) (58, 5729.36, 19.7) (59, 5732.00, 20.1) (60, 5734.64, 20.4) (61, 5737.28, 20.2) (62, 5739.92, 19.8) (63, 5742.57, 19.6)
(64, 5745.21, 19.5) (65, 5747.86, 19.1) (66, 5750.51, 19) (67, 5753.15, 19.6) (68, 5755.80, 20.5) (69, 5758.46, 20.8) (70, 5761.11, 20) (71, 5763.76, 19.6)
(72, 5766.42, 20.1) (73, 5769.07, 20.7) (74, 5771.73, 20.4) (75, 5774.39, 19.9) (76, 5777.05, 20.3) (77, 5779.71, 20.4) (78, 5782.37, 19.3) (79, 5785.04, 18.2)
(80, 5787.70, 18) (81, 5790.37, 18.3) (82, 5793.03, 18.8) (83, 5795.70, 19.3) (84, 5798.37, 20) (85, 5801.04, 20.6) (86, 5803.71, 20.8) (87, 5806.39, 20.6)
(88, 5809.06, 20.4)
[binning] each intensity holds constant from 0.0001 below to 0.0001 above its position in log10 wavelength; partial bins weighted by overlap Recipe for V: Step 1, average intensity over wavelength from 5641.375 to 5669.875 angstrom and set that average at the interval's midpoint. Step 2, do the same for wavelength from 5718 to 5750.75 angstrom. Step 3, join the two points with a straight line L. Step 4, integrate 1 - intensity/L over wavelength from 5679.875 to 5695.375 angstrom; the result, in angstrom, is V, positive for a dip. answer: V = 0.9 angstrom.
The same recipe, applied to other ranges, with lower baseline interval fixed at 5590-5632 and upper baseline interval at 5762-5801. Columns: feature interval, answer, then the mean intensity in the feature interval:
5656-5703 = -0.6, 19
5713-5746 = -1.4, 20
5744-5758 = -0.2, 19.6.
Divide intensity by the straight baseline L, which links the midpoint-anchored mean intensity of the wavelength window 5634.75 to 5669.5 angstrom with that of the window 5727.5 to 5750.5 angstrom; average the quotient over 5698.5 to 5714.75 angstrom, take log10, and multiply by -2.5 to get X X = 0.05 mag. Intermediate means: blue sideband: 19.7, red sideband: 19.7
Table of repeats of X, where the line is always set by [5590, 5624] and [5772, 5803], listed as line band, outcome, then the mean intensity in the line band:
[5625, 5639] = -0.07 mag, 19.5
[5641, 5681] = -0.06 mag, 19.5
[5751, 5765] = -0.05 mag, 20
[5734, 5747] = -0.04 mag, 19.8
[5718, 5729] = -0.07 mag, 20.2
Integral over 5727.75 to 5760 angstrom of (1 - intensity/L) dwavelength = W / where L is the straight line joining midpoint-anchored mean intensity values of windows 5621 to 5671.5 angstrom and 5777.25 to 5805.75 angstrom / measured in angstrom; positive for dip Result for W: -0.6 angstrom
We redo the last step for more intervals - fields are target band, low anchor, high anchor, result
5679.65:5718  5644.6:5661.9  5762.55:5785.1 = 1.80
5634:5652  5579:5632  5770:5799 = -1.64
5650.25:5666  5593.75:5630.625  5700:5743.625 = -0.34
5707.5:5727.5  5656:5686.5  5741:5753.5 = -0.45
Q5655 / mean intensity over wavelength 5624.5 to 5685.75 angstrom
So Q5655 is 19.4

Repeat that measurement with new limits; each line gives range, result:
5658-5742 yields 19.3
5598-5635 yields 18.7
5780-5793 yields 18.6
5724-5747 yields 19.9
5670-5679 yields 19.2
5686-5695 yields 18.8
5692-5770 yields 19.7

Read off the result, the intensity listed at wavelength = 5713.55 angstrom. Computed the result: 19.3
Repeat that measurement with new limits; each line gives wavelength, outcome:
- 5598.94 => 16.6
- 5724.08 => 20.4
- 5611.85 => 19.3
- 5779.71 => 20.4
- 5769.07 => 20.7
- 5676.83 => 19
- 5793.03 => 18.8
